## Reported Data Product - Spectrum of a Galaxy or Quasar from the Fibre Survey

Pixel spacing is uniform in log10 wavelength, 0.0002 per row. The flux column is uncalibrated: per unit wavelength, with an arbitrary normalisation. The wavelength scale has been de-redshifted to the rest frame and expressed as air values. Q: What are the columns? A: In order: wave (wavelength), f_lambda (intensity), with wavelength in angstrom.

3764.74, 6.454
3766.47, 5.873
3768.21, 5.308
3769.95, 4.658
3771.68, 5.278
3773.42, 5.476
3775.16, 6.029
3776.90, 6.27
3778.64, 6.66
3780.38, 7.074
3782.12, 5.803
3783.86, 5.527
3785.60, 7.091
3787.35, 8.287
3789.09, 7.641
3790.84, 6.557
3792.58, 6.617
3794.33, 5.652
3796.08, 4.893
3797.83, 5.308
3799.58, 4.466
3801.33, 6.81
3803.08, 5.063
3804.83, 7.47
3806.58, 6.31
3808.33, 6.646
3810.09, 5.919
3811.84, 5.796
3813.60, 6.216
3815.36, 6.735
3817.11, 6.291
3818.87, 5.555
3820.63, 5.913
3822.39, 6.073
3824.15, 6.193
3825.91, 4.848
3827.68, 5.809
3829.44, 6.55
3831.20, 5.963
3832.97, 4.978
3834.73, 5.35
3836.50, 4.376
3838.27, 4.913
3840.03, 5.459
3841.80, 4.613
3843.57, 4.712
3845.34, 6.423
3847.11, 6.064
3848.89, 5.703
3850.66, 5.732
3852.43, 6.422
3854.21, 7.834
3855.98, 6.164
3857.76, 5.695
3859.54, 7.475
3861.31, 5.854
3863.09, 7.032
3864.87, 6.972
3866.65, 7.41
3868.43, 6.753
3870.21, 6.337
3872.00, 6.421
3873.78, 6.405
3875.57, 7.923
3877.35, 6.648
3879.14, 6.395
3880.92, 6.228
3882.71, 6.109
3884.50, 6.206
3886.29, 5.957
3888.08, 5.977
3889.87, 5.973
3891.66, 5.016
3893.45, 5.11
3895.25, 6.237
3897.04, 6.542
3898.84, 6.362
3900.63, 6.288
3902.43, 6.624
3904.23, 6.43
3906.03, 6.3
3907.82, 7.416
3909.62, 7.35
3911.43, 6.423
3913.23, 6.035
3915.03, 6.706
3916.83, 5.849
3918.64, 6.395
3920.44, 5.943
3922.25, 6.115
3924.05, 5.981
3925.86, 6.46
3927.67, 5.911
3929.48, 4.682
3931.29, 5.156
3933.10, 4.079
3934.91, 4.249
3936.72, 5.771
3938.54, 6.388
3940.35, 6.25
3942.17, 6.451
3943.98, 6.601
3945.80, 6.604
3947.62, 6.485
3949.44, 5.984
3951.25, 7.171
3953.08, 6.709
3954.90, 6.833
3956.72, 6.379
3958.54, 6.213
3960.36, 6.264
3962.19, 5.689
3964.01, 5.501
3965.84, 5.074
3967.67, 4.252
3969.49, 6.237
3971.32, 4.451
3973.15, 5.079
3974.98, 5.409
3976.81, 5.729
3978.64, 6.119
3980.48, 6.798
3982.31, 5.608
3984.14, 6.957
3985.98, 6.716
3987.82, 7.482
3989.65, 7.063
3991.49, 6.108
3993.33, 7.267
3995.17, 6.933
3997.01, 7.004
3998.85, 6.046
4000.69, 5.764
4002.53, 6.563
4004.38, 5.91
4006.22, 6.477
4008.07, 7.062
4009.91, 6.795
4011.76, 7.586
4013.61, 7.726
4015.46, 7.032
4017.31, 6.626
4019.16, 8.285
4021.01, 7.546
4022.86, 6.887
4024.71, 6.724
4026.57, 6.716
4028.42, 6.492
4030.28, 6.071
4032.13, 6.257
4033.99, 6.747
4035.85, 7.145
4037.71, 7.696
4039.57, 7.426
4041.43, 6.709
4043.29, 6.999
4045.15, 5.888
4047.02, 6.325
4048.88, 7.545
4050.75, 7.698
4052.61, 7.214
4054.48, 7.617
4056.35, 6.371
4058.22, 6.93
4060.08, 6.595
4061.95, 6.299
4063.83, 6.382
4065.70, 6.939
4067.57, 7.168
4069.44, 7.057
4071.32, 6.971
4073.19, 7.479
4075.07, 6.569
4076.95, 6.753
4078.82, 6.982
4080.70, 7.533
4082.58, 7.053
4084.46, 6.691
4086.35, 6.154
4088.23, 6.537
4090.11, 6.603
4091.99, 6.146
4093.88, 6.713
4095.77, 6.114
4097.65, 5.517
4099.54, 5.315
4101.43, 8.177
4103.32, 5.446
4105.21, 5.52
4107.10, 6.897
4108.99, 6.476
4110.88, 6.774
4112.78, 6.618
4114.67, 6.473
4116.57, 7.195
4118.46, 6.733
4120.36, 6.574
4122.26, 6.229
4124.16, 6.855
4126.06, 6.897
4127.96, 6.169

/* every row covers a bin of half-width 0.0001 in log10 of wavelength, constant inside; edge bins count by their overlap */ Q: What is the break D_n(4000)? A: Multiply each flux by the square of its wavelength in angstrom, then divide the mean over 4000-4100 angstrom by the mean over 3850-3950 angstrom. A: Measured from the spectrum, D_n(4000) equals 1.17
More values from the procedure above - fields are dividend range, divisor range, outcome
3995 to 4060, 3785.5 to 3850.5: 1.30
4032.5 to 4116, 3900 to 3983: 1.20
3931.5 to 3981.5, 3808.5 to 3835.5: 1.07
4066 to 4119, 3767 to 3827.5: 1.27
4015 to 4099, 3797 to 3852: 1.33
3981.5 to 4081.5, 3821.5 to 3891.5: 1.23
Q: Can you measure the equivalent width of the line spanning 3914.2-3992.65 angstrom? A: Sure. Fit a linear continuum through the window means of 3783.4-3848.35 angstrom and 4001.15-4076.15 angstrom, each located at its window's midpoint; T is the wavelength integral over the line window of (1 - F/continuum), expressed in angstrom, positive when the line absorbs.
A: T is 6.3 angstrom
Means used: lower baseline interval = 5.92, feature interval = 6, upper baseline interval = 6.91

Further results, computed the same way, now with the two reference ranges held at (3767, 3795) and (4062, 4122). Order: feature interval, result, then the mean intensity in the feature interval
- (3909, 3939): 2.7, 5.83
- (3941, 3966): 0.5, 6.32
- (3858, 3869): -0.9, 6.85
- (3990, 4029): -1.9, 6.84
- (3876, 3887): 0.1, 6.33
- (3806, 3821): 0.3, 6.16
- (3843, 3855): 0.3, 6.15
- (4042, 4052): -0.5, 6.9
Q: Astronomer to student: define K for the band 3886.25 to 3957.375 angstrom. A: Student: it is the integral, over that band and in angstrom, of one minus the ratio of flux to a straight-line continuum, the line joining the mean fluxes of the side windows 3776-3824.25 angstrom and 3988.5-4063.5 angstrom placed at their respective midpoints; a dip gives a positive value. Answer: 4.8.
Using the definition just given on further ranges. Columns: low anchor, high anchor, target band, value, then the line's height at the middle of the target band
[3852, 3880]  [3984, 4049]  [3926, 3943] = 3.27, 6.78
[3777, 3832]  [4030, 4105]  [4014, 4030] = -0.91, 6.64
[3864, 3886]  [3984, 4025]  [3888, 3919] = 1.87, 6.69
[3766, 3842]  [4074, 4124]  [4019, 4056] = -3.19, 6.41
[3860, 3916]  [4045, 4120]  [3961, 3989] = 3.12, 6.55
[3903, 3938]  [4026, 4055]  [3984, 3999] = -0.82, 6.52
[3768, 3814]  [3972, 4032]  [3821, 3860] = 2.91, 6.24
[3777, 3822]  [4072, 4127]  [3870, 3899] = 0.58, 6.35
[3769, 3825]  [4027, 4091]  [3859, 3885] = -1.38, 6.34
